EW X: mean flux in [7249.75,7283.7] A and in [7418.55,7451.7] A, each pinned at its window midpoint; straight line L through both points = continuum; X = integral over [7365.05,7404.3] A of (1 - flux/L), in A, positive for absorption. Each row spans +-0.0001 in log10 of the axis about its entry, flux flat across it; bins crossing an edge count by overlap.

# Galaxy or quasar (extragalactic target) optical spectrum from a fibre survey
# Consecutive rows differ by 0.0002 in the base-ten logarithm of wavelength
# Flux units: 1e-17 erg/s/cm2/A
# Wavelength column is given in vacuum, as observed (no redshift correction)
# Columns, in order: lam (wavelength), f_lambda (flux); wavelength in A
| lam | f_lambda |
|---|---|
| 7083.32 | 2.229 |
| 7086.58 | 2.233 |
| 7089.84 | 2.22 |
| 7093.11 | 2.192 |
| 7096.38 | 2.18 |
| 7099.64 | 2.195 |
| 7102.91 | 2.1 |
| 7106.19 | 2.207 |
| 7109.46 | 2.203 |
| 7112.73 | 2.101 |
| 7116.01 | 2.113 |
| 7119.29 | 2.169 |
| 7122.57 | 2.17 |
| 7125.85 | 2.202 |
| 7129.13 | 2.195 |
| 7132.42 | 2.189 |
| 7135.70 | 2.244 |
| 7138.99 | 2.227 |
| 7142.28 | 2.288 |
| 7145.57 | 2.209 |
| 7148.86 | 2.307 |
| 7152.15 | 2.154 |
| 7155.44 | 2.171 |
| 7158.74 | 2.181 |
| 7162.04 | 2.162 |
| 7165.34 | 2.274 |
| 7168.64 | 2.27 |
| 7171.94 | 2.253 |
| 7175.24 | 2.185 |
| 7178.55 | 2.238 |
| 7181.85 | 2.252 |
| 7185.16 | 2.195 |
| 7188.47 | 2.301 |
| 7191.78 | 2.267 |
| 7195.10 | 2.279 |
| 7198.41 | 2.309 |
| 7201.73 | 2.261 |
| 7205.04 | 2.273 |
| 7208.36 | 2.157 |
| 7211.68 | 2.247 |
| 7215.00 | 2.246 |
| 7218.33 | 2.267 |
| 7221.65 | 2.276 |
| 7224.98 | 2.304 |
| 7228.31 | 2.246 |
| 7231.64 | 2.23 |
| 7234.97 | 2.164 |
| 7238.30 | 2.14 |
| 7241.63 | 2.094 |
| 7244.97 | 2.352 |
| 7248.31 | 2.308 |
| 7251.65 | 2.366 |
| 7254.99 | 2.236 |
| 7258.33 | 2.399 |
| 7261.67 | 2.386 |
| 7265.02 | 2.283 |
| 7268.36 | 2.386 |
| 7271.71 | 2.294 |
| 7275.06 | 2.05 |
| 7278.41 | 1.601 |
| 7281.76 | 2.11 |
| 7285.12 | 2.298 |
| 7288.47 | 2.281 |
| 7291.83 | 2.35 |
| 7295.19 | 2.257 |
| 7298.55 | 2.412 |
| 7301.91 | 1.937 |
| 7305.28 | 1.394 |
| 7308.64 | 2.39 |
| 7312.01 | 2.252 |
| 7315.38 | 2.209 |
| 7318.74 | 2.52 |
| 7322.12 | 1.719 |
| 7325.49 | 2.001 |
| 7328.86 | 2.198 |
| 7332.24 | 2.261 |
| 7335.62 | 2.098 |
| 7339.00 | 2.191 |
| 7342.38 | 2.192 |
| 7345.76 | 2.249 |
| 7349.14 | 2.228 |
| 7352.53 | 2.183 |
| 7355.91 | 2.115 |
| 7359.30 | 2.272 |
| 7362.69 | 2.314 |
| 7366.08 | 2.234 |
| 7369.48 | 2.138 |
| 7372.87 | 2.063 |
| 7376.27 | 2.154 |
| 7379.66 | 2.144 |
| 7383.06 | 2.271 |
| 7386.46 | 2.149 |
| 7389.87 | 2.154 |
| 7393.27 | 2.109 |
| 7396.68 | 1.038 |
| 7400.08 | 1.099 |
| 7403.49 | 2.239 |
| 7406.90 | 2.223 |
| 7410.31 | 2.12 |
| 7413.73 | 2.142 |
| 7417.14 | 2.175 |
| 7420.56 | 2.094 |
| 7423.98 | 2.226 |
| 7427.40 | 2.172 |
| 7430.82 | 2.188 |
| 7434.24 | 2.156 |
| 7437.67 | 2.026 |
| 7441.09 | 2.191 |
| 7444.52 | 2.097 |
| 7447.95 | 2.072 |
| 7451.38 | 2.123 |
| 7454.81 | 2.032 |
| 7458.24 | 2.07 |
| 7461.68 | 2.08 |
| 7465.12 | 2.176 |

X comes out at 3.4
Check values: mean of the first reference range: 2.21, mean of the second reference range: 2.14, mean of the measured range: 1.97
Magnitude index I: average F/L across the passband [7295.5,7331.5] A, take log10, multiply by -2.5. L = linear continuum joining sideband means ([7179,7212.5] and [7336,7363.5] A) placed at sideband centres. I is 0.05 mag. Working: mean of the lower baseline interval 2.25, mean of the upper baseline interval 2.21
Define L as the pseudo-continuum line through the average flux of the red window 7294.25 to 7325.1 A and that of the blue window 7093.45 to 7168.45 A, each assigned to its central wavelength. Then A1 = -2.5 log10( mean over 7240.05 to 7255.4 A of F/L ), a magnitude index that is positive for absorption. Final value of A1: -0.07 mag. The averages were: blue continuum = 2.19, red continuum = 2.11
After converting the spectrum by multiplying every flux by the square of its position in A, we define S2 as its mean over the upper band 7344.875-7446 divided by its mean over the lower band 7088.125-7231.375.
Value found 1.01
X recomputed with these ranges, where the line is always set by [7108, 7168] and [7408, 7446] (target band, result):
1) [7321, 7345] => 0.6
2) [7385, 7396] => 0.6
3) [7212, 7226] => -0.5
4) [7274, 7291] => 0.7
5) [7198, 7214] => -0.4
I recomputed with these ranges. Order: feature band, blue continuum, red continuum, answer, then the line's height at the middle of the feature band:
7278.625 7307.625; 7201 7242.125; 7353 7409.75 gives 0.02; 2.15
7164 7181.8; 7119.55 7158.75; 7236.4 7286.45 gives -0.02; 2.21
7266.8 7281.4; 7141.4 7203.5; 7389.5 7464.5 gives 0.04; 2.16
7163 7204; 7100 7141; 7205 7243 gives -0.03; 2.2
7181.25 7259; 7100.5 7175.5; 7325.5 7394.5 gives -0.03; 2.19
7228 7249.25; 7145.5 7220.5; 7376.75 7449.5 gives -0.01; 2.19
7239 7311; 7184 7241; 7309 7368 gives 0.01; 2.22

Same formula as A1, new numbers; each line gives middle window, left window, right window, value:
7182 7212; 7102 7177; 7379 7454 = -0.042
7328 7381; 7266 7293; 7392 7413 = -0.124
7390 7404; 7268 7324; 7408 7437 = 0.302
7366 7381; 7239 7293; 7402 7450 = 0.020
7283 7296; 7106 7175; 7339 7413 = -0.081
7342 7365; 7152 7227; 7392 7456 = -0.067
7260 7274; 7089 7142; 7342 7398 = -0.086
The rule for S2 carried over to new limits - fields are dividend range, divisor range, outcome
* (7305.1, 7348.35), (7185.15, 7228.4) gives 0.99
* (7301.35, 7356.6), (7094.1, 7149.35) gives 1.03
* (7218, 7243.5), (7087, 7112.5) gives 1.05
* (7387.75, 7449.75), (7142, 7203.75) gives 0.97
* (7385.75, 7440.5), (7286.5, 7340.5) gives 0.96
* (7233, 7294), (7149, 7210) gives 1.02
